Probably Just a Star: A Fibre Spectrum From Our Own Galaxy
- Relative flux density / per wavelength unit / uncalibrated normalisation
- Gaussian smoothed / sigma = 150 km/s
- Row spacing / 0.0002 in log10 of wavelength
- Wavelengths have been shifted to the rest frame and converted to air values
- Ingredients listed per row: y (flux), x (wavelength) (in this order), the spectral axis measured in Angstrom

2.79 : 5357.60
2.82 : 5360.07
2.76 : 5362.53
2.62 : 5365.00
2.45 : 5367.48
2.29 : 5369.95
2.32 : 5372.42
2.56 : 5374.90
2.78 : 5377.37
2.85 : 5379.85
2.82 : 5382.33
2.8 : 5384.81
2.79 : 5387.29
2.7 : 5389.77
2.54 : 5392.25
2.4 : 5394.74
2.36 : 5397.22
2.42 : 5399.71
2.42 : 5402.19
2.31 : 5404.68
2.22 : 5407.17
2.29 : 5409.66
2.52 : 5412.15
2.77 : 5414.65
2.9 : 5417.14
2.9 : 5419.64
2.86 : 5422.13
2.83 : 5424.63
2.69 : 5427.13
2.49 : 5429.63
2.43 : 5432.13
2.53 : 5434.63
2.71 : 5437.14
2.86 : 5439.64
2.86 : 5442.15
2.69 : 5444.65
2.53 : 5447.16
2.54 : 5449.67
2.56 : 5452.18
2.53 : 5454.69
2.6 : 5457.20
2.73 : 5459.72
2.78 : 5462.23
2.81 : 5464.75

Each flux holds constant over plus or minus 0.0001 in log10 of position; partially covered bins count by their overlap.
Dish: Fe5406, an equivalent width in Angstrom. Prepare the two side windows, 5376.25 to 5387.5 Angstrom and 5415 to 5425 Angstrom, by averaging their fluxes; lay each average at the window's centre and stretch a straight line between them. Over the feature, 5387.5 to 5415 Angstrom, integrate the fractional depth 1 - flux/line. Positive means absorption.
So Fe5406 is 3.7 Angstrom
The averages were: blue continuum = 2.81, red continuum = 2.87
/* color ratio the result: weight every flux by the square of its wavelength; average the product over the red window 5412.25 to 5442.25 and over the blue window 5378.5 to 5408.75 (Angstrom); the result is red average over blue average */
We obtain 1.08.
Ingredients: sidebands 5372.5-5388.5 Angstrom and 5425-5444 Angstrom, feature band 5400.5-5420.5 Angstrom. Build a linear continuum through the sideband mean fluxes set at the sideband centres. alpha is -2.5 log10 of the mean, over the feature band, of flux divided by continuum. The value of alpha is 0.07 mag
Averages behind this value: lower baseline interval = 2.73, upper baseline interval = 2.66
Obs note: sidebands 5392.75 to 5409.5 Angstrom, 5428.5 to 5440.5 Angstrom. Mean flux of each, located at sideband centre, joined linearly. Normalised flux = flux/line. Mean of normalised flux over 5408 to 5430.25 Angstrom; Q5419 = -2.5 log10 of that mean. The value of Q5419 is -0.09 mag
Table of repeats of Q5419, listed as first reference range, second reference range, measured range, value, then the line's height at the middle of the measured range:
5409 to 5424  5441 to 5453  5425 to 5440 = 0.03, 2.68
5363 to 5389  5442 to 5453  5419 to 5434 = -0.03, 2.62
